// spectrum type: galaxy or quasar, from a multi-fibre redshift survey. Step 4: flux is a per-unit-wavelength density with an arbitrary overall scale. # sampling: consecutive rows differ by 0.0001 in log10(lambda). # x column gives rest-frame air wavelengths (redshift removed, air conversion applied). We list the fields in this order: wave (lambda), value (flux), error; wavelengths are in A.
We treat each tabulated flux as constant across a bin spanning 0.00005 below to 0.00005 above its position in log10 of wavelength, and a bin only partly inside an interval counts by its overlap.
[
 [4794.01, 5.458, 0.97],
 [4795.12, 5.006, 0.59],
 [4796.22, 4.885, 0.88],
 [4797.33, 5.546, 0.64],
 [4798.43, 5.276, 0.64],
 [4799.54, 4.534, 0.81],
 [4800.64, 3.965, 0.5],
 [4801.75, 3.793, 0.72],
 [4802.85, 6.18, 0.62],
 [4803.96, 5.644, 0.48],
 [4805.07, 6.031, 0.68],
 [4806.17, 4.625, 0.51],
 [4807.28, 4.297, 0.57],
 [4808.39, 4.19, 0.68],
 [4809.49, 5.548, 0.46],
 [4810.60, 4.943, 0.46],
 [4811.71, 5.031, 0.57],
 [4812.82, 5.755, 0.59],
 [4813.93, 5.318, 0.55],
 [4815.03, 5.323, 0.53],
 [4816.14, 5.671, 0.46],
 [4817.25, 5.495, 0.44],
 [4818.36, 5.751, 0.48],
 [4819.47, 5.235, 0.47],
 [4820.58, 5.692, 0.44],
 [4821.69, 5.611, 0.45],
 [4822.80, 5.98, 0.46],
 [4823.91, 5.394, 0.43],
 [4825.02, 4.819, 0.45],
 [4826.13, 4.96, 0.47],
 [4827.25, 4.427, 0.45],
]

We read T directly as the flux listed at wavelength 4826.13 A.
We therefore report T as 4.96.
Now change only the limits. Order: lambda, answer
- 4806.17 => 4.625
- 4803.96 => 5.644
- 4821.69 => 5.611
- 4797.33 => 5.546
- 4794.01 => 5.458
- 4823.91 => 5.394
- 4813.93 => 5.318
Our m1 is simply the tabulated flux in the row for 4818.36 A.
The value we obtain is 5.751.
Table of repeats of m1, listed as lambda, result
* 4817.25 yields 5.495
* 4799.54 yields 4.534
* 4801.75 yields 3.793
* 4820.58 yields 5.692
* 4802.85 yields 6.18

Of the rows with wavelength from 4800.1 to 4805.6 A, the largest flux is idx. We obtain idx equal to 6.18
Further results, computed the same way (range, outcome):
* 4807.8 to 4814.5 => 5.755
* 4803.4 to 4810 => 6.031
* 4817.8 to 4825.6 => 5.98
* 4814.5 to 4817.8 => 5.671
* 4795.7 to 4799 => 5.546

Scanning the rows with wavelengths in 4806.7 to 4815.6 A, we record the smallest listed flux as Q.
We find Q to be 4.19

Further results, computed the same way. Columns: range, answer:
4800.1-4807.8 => 3.793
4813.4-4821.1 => 5.235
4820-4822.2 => 5.611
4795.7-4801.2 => 3.965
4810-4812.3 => 4.943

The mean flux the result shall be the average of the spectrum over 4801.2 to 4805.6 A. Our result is 5.41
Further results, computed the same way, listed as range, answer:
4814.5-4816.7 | 5.49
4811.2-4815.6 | 5.37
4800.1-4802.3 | 3.88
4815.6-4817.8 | 5.58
